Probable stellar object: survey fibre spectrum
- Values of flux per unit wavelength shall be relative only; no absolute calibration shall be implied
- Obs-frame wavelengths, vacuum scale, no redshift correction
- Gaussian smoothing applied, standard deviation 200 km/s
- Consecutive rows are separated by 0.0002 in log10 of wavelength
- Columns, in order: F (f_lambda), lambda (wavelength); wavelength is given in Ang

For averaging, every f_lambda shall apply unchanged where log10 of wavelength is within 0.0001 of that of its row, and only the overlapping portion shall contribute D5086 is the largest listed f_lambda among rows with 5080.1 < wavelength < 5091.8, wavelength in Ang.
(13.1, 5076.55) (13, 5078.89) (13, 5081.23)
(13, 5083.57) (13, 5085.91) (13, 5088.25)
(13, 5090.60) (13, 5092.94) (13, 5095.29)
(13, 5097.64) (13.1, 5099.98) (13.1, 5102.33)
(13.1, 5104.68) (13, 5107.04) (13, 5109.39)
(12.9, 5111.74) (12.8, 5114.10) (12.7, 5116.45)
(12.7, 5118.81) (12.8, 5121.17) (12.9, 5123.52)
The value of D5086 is 13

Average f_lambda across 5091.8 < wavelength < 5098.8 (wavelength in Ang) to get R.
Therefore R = 13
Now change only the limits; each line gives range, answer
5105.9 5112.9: 13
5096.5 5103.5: 13.1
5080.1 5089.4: 13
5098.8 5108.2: 13.1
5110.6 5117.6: 12.8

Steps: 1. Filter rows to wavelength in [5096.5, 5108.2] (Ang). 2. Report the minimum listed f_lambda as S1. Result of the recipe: 13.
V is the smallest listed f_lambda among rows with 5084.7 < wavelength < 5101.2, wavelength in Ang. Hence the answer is 13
